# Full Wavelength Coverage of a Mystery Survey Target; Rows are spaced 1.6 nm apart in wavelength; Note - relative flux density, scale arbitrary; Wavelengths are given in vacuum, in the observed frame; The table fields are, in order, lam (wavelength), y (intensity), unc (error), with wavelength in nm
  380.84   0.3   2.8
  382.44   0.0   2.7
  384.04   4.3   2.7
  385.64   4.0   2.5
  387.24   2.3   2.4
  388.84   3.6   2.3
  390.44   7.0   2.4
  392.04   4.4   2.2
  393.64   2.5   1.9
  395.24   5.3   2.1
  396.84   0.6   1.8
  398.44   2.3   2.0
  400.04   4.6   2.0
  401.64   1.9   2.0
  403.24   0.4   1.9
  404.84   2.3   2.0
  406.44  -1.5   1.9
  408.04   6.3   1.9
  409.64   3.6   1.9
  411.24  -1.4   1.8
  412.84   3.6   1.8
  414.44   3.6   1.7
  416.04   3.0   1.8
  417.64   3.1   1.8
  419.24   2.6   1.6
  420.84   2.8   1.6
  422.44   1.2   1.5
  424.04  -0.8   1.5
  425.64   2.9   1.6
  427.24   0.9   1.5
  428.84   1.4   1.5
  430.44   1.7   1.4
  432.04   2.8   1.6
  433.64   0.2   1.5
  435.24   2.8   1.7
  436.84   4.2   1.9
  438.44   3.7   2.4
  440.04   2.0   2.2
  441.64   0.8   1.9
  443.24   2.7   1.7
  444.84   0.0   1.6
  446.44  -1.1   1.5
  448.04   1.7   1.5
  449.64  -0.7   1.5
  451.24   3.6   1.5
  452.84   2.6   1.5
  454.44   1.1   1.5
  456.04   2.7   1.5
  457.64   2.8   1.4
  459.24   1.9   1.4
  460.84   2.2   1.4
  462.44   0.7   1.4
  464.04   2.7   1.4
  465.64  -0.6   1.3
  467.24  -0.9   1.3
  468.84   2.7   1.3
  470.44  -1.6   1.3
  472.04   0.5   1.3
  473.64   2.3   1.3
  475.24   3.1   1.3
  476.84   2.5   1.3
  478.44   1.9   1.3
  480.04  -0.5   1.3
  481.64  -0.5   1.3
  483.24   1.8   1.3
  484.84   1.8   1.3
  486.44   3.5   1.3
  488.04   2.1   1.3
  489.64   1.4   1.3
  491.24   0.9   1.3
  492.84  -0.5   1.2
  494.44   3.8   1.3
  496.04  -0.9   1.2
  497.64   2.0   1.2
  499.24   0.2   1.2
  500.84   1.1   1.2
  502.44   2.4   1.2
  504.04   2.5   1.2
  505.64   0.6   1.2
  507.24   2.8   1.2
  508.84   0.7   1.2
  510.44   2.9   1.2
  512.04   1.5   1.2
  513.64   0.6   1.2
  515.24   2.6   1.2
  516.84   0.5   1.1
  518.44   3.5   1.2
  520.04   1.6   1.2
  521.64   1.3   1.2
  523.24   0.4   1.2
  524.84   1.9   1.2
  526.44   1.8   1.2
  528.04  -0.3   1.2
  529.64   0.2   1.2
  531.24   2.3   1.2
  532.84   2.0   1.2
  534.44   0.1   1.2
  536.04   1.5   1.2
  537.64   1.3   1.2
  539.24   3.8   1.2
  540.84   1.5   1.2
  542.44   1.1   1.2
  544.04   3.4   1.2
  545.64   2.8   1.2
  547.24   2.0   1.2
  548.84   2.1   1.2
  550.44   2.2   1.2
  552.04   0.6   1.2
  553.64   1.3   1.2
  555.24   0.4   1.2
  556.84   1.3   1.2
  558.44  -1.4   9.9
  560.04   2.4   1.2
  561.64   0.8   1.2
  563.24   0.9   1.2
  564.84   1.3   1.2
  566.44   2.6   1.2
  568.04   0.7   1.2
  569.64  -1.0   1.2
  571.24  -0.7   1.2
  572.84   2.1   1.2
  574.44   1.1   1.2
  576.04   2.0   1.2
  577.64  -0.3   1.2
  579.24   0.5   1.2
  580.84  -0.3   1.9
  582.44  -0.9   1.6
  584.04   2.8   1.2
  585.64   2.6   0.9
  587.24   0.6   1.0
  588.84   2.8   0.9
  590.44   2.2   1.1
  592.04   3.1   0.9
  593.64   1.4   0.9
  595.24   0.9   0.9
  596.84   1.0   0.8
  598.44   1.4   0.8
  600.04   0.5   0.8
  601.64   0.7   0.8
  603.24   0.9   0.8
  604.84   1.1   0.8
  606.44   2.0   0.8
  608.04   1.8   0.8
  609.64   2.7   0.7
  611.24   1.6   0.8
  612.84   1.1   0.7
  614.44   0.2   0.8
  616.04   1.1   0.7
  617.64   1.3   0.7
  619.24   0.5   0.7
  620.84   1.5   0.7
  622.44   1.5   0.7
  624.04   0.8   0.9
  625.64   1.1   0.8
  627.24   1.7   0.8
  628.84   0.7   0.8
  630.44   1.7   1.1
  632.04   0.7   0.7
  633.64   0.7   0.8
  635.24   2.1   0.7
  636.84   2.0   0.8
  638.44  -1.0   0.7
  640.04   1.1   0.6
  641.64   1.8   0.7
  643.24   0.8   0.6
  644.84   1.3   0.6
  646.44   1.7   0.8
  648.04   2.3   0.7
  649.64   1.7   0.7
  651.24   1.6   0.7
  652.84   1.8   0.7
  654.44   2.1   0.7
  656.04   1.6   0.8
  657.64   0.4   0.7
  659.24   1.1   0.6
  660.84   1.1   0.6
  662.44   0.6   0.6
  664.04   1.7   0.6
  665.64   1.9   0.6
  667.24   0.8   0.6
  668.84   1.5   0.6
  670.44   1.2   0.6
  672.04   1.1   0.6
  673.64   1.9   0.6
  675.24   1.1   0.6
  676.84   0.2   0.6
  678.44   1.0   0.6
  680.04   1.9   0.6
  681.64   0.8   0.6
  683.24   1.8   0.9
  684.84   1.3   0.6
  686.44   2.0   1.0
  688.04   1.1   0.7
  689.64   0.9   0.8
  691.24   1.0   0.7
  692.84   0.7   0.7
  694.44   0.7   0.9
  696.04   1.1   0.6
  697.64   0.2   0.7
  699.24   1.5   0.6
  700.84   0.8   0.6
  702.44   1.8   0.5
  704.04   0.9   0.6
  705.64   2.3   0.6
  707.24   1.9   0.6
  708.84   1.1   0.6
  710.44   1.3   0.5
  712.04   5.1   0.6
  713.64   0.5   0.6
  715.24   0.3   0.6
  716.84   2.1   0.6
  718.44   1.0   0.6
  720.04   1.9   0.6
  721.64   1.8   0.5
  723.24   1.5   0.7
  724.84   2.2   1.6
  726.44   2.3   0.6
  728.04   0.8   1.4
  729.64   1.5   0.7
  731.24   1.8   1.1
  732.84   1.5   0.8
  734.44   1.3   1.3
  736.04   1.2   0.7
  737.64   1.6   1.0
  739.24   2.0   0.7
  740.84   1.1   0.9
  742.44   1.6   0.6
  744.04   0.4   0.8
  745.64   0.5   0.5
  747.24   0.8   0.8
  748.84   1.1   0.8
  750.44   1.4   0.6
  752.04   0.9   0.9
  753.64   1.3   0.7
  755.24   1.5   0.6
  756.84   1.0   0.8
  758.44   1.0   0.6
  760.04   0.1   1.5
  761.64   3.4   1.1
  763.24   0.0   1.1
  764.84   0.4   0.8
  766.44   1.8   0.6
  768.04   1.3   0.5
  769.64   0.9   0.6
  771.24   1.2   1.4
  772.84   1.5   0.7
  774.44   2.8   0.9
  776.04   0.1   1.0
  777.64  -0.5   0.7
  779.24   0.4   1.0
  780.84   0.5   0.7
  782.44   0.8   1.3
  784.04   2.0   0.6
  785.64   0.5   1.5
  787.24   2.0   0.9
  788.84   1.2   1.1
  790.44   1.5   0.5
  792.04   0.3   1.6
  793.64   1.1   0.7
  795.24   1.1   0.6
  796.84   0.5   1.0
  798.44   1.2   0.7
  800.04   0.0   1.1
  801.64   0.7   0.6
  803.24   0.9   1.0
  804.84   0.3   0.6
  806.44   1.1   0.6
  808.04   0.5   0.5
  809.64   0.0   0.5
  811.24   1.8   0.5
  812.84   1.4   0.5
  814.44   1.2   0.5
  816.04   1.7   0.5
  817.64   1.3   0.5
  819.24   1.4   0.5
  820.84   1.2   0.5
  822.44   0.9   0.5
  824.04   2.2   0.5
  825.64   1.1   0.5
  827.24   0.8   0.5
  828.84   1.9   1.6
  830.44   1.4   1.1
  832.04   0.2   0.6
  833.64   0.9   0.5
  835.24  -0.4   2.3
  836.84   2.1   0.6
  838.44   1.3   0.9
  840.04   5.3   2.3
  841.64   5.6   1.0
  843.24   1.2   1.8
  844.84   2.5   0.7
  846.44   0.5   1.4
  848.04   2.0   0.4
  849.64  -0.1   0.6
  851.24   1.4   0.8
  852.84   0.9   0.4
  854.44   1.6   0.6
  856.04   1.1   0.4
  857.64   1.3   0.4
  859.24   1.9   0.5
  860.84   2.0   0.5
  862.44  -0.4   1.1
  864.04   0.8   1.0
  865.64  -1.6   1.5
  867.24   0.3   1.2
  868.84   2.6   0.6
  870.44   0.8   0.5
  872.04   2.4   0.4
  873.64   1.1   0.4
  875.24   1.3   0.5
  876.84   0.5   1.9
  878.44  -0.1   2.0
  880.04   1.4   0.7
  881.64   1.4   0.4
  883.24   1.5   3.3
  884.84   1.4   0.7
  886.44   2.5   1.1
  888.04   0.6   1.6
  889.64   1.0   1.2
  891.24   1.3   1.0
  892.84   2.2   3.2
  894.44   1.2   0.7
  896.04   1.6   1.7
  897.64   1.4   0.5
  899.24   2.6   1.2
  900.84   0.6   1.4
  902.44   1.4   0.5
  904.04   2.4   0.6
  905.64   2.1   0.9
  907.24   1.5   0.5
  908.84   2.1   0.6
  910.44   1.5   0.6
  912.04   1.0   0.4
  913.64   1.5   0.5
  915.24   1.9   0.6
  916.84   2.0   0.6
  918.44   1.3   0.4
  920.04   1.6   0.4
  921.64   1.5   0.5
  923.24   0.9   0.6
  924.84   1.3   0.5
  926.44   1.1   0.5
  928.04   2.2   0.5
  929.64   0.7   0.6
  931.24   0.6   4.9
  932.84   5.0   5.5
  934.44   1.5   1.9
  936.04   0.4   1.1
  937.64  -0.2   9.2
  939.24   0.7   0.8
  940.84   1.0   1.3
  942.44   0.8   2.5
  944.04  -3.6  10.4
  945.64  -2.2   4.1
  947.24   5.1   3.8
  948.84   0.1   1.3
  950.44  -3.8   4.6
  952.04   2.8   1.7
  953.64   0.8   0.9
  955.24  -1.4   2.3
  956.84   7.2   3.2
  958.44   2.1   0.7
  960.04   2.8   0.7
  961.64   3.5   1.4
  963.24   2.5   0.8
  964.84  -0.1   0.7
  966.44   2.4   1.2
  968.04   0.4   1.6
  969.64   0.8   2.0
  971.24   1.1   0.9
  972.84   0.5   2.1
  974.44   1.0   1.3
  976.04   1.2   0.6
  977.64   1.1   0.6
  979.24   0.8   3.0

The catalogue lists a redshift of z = 1.25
